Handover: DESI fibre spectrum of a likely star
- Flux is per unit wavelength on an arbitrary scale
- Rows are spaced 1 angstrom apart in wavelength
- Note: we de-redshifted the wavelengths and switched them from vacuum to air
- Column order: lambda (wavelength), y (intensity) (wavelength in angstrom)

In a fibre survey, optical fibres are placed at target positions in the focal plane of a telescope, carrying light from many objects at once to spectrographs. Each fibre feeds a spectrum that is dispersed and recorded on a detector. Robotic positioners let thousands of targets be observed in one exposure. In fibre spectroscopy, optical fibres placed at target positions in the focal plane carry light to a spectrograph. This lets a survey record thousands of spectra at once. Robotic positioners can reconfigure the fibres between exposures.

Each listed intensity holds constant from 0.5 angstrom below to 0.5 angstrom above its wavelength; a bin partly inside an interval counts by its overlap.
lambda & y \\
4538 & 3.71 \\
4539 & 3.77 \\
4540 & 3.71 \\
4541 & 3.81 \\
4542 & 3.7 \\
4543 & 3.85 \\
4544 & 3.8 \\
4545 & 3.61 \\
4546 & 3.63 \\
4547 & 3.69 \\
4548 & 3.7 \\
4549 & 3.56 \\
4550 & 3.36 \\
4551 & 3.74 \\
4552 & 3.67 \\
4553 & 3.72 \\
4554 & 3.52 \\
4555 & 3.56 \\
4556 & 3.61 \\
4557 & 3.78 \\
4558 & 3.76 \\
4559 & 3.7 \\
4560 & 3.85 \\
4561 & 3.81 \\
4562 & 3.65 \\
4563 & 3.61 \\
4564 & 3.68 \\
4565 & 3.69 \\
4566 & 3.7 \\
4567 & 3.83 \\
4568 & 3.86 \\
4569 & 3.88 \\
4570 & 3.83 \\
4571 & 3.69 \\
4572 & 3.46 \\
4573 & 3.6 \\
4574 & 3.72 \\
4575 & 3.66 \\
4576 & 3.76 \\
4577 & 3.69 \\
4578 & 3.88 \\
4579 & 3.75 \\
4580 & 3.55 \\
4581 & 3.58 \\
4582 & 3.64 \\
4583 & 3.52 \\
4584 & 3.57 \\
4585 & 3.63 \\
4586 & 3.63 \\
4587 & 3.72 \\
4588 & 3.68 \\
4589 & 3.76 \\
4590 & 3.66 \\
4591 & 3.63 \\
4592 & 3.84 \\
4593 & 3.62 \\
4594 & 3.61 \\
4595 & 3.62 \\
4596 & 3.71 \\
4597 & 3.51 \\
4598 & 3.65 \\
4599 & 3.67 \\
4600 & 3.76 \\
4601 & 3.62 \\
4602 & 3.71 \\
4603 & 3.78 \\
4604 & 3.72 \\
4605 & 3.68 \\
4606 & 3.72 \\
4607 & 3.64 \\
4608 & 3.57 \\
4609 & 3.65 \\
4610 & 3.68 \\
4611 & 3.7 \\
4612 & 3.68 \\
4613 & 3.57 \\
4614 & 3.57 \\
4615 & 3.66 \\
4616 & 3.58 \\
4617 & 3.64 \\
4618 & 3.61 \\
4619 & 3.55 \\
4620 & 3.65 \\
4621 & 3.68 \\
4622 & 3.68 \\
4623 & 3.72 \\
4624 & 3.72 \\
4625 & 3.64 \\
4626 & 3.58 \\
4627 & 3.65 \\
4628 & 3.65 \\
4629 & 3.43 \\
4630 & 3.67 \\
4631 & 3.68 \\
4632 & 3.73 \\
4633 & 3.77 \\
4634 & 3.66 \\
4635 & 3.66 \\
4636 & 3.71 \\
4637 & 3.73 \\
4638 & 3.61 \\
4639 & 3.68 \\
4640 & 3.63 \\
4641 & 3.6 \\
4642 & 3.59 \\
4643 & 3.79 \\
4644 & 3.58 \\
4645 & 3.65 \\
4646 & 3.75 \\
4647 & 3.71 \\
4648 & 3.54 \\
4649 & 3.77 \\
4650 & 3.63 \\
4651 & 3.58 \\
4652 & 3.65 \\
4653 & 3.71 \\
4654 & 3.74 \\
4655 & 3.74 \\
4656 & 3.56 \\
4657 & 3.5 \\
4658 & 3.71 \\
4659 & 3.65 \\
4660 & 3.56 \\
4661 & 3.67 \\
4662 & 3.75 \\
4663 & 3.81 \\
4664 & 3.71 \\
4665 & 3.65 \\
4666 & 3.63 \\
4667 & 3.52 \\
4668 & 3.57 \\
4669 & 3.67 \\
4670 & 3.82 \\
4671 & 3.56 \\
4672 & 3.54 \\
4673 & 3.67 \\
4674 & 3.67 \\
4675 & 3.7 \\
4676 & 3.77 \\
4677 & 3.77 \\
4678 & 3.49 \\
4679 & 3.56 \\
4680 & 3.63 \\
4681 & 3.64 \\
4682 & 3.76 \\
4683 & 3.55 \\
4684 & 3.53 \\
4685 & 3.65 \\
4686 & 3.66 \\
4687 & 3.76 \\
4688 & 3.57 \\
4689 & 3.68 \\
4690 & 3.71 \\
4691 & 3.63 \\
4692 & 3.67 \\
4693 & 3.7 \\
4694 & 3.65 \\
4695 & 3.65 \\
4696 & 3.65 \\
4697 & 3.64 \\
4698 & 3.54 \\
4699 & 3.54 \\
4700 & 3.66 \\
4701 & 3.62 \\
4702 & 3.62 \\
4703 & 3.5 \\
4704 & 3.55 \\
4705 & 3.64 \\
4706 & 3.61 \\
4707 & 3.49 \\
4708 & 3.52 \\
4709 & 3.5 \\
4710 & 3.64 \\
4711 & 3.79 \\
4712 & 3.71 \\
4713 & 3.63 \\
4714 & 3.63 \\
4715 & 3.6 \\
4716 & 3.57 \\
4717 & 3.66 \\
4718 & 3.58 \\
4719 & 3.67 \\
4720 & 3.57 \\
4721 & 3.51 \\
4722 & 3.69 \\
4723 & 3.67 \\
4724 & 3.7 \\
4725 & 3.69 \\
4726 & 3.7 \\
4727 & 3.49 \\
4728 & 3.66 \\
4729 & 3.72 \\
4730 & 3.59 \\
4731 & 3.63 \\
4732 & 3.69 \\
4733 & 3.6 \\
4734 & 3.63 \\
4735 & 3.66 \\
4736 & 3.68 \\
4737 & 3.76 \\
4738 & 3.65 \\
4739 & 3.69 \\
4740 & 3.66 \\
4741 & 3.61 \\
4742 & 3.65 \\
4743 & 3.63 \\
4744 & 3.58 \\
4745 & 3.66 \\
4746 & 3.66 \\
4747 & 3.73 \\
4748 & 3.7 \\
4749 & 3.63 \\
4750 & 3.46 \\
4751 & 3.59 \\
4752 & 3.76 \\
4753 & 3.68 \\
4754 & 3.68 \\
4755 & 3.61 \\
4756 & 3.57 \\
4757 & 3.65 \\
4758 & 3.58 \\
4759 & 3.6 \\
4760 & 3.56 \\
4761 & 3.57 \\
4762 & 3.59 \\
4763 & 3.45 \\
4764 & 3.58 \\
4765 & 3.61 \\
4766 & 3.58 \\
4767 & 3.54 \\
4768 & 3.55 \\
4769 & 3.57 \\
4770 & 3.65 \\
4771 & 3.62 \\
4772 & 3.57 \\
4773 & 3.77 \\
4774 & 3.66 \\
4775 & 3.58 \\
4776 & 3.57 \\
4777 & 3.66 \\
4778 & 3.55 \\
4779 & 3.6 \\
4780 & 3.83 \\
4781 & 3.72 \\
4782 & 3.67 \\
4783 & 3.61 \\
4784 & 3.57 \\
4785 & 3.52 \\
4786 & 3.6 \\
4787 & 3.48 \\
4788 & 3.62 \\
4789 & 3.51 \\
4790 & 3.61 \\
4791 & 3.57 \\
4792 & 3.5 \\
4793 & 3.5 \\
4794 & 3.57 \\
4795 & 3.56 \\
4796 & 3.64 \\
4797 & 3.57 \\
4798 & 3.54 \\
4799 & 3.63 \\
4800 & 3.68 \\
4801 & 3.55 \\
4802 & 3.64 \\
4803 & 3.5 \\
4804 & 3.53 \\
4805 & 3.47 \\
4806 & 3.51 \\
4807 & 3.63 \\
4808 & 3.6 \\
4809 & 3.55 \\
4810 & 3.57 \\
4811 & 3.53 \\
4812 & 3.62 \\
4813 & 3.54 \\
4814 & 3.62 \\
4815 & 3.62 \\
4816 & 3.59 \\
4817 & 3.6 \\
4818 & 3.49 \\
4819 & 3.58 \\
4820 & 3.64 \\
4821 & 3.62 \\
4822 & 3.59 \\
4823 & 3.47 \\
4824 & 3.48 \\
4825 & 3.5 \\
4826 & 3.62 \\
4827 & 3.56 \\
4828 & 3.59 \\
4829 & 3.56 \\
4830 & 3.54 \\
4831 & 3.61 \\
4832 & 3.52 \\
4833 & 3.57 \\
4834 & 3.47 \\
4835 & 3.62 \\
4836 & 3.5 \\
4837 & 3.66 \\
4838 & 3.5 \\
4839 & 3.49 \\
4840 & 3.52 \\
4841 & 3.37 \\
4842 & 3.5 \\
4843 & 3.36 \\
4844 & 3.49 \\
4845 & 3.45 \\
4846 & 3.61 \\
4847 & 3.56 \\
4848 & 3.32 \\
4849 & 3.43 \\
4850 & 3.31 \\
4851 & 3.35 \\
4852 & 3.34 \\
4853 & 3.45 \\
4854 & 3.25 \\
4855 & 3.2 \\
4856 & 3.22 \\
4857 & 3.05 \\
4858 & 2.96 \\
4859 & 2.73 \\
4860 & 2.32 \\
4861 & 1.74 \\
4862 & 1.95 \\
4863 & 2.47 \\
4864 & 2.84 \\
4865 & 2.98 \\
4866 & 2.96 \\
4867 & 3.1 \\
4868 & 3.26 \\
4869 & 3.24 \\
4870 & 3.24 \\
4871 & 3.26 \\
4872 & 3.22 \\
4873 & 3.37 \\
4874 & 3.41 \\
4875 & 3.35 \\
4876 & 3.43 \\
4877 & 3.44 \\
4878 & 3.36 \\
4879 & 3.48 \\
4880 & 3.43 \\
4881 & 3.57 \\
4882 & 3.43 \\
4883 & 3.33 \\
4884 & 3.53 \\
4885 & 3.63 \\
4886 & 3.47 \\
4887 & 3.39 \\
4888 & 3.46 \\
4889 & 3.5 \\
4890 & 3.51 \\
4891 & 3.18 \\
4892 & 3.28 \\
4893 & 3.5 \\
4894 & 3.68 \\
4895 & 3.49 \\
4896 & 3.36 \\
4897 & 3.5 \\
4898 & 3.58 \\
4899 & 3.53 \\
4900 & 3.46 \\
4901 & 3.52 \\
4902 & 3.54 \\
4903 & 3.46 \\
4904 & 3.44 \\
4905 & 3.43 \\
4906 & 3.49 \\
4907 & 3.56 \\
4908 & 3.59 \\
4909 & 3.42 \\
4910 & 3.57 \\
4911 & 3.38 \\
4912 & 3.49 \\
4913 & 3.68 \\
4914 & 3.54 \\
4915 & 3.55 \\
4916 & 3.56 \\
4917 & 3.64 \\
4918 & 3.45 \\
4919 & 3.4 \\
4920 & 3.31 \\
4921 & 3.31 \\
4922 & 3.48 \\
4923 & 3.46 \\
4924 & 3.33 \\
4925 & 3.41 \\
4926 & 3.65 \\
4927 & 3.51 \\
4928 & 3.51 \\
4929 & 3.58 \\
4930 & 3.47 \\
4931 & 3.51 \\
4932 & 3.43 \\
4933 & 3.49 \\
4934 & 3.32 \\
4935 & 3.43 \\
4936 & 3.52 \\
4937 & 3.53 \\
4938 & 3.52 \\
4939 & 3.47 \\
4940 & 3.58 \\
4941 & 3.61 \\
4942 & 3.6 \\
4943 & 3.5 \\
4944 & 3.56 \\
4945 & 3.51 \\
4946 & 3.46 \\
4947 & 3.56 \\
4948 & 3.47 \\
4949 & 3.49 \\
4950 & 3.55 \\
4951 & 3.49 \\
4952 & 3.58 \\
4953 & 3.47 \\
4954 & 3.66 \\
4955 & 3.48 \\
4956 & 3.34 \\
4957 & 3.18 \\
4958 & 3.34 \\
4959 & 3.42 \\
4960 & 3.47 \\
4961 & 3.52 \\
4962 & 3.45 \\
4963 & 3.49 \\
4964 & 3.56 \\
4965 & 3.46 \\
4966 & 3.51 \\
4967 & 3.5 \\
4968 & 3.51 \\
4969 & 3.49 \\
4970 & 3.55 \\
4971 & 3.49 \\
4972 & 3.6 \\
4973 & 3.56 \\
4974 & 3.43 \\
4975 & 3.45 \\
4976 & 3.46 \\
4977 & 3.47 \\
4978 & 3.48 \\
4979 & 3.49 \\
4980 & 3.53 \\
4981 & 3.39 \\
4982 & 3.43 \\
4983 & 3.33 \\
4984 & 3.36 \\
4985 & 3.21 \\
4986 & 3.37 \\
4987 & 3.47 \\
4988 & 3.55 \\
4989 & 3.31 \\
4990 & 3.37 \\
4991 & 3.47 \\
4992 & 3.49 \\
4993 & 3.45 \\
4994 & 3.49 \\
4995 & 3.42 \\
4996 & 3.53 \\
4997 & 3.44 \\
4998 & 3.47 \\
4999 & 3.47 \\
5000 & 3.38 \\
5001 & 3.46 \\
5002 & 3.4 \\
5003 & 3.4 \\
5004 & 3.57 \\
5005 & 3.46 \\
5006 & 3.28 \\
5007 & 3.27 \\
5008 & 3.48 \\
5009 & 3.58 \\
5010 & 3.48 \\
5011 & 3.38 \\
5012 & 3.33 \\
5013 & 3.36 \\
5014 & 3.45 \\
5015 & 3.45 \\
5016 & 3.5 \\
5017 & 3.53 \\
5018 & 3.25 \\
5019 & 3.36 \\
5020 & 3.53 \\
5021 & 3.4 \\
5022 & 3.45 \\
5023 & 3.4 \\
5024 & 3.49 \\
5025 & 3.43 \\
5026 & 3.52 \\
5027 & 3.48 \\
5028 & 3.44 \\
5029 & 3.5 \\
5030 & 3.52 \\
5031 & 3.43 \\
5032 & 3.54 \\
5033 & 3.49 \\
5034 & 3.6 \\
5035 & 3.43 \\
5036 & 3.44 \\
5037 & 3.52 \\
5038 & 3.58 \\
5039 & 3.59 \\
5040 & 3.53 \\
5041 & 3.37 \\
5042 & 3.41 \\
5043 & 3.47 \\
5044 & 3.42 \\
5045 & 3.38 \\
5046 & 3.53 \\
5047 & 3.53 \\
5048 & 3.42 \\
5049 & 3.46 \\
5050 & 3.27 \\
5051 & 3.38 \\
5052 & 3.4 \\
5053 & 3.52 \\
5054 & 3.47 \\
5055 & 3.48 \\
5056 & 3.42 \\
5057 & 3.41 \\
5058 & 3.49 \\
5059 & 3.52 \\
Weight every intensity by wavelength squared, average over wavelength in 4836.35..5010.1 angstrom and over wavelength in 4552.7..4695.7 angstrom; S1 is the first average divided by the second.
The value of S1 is 1.1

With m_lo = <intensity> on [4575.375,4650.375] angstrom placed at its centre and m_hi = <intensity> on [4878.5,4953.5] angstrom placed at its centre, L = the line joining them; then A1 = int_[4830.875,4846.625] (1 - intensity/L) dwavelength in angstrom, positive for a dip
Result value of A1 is 0.1 angstrom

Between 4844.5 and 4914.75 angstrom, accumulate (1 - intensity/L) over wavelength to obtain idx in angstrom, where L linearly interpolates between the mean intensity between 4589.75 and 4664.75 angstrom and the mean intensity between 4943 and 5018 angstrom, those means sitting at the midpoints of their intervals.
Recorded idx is 4.1 angstrom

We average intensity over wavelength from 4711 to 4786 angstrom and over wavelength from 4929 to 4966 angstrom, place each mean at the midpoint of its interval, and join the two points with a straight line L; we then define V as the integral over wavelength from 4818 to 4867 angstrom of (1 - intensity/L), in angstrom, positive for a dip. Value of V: 3.6 angstrom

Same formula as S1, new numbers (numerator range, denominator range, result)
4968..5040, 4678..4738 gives 1.08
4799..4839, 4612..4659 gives 1.06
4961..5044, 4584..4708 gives 1.10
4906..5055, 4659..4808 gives 1.06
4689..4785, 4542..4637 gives 1.05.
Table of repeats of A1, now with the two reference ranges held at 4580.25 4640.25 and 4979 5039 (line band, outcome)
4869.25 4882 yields 0.5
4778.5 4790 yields -0.2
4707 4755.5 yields -0.7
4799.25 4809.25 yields 0.0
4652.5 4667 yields -0.1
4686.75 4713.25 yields -0.1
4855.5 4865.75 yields 2.6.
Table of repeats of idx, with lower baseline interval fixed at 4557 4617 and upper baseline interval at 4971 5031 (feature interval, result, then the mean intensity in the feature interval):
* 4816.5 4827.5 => -0.04 angstrom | 3.56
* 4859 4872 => 2.68 angstrom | 2.79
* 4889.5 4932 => 0.13 angstrom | 3.48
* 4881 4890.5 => 0.08 angstrom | 3.48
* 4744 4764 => -0.17 angstrom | 3.62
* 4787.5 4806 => -0.03 angstrom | 3.56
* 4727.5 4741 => -0.25 angstrom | 3.66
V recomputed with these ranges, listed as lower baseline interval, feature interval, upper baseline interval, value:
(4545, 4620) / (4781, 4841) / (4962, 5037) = -0.2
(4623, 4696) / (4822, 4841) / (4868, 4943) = -0.1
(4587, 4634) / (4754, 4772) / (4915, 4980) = 0.0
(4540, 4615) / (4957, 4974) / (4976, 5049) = -0.1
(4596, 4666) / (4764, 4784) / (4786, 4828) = -0.2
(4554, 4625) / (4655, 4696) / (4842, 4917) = -0.9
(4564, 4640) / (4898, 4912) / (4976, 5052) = 0.0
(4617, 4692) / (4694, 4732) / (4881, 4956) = 0.0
